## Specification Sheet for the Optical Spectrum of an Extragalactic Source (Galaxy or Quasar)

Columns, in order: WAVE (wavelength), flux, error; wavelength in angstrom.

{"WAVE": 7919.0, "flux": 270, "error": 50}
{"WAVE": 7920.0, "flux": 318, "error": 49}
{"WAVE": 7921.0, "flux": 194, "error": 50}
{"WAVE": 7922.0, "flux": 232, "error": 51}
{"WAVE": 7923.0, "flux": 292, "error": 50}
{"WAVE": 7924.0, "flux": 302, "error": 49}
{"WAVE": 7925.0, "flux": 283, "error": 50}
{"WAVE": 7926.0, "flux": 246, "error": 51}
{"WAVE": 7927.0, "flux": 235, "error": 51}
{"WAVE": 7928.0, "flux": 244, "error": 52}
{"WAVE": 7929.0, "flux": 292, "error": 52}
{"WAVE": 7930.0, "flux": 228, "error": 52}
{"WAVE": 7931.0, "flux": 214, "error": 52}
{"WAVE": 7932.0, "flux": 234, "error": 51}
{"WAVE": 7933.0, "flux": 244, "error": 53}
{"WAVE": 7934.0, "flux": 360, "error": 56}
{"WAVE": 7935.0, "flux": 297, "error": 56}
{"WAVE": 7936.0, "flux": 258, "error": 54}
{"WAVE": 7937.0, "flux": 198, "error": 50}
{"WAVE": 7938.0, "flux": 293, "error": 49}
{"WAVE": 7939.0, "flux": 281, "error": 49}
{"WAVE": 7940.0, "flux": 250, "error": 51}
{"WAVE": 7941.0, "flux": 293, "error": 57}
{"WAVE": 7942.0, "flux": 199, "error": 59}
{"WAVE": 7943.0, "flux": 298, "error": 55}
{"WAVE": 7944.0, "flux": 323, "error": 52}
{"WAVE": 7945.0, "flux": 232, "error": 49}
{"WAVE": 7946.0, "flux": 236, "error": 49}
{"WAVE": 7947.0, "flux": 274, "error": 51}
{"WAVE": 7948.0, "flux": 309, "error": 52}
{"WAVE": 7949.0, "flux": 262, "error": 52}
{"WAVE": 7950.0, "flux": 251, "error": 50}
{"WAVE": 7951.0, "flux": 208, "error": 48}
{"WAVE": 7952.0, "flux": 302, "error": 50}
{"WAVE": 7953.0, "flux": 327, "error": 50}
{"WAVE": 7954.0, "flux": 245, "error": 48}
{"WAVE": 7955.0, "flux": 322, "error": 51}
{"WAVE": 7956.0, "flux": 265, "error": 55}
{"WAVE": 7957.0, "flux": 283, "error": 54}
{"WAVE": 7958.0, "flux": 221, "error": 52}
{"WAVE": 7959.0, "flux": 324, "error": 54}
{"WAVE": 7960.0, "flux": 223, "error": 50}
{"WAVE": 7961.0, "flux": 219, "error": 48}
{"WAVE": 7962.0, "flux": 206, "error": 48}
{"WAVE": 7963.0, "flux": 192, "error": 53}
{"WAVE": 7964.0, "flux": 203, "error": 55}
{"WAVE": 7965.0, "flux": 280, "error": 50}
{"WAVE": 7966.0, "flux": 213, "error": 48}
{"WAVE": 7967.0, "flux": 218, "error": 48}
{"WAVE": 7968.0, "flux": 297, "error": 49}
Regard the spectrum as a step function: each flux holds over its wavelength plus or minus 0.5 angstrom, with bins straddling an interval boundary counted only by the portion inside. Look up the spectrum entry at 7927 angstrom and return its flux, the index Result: 235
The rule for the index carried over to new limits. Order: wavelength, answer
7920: 318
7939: 281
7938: 293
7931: 214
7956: 265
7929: 292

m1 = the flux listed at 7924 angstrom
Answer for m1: 302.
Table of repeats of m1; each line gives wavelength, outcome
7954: 245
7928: 244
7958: 221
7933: 244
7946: 236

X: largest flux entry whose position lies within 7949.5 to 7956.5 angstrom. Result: 327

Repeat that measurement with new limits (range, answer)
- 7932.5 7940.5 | 360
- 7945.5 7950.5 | 309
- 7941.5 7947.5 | 323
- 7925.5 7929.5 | 292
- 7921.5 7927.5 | 302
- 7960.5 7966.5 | 280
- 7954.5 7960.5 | 324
